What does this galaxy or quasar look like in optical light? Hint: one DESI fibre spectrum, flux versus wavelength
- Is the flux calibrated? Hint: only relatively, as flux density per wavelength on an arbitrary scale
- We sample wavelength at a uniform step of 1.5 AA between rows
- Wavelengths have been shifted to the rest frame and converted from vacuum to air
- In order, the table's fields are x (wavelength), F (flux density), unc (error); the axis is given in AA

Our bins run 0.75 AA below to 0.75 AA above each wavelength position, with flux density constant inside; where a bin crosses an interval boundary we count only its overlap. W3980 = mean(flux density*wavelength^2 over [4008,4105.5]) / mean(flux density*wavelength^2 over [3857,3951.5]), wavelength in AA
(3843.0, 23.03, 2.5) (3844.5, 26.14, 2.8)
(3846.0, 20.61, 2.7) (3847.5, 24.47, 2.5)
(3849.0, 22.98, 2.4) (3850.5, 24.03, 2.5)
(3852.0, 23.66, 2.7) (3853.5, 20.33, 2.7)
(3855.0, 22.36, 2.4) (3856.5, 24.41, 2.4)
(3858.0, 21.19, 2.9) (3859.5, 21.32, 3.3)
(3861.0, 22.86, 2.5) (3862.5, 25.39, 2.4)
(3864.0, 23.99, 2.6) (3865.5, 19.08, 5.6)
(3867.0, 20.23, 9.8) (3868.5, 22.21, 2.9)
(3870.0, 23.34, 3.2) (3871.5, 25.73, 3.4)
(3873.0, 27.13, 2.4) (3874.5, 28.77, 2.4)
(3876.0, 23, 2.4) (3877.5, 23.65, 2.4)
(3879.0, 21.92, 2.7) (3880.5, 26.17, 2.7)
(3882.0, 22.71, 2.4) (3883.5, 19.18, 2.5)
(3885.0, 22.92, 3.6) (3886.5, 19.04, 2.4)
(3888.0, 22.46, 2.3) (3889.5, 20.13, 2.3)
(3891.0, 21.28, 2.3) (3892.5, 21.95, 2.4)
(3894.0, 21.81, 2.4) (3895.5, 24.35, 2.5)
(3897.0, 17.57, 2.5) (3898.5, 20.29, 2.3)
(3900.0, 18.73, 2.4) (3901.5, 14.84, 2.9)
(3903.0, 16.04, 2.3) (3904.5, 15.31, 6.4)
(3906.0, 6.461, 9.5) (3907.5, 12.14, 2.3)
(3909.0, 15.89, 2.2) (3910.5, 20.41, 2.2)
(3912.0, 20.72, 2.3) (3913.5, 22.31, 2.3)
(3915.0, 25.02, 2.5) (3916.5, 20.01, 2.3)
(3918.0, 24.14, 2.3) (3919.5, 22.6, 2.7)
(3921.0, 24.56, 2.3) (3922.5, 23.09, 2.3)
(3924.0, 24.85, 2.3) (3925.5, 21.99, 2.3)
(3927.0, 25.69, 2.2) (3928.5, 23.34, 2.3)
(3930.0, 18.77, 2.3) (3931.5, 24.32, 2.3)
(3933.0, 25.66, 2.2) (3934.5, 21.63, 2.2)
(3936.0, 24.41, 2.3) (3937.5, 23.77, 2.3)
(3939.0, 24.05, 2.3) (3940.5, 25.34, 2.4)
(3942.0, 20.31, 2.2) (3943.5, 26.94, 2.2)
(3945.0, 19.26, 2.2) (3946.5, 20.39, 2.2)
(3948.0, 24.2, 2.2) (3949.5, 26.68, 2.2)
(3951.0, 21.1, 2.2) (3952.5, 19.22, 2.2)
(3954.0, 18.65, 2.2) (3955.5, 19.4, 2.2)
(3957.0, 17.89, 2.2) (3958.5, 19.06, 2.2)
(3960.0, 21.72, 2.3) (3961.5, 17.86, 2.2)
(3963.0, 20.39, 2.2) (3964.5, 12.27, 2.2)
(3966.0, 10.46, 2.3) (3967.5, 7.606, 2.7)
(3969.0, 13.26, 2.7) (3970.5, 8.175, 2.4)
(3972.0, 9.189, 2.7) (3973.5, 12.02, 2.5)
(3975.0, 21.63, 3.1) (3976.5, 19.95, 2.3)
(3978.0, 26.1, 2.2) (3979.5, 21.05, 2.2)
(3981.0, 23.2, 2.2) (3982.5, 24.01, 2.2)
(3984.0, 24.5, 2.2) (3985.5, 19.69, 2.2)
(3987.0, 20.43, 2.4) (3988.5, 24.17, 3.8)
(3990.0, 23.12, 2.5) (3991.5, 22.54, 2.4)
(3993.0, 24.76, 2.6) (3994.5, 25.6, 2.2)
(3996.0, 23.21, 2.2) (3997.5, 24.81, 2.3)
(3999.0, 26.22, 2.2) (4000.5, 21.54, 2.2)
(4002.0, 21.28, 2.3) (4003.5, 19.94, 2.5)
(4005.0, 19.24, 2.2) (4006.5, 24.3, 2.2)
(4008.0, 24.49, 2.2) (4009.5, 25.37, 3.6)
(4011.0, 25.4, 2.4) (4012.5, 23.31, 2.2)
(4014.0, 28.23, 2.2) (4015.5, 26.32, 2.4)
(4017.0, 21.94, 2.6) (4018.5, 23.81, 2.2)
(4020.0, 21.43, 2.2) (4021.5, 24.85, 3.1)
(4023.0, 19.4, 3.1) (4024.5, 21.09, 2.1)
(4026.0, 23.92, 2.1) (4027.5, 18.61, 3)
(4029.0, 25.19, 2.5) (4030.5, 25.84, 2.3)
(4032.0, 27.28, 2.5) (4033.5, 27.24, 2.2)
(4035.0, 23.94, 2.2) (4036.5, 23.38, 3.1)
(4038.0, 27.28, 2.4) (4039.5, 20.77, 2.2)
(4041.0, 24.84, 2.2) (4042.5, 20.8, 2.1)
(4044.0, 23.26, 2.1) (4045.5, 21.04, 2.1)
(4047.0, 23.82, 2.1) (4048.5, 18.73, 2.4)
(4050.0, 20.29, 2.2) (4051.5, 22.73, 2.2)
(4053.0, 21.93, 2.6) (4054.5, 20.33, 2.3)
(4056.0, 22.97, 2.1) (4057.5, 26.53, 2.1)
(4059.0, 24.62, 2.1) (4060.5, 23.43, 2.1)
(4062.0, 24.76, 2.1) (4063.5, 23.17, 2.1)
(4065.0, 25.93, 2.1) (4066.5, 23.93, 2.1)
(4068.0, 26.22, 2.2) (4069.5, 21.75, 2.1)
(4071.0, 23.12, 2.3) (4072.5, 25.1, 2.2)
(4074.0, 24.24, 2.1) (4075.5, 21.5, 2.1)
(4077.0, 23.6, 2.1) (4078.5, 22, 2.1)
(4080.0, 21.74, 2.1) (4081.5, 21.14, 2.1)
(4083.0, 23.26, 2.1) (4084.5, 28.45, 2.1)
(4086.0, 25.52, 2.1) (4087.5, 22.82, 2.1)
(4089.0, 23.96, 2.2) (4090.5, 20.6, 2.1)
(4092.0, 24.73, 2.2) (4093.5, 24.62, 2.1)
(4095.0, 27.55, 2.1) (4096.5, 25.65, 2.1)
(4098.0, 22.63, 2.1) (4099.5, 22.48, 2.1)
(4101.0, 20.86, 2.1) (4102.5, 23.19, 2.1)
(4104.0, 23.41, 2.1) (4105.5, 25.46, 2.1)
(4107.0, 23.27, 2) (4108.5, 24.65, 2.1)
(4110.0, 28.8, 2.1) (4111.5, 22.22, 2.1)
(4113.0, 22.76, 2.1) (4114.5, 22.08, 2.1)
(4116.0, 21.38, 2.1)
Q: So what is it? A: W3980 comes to 1.17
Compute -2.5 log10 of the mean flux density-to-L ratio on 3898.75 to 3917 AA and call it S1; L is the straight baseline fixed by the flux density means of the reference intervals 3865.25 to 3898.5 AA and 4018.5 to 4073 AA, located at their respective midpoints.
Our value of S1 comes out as 0.287 mag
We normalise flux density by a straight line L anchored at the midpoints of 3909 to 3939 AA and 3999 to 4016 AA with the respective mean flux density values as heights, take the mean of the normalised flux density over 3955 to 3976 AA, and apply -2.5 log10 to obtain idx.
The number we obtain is 0.47 mag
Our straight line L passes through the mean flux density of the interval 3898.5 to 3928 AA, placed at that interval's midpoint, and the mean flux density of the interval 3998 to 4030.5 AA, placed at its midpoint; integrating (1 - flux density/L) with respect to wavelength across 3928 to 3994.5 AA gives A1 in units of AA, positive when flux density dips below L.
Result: 3.2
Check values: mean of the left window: 19.8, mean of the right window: 23.2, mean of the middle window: 20.3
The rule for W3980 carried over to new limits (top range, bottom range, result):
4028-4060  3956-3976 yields 1.64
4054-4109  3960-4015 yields 1.21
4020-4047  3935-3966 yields 1.17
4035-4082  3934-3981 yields 1.27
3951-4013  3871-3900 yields 0.94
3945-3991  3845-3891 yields 0.87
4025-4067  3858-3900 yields 1.14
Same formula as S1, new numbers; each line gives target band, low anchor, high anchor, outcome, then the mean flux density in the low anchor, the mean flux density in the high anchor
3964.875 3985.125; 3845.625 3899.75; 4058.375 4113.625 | 0.339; 22.5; 23.9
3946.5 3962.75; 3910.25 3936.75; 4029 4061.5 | 0.128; 23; 23.4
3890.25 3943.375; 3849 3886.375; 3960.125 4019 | 0.055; 23.1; 20.8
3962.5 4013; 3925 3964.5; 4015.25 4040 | 0.123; 21.8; 23.6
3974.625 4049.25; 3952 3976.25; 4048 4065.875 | -0.204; 15.6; 23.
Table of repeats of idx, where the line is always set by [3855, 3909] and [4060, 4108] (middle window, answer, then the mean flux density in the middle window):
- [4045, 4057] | 0.08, 21.6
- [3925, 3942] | -0.08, 23.4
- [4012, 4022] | -0.07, 24.3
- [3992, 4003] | -0.06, 23.8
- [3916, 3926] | -0.08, 23.1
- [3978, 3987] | -0.01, 22.6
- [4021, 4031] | 0.02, 22.6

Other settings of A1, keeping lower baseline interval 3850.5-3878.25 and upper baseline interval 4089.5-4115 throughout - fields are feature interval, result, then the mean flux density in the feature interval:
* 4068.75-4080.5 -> 0.4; 22.9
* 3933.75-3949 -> 0.2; 23.1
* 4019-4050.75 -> 0.9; 23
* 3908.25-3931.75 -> 1.1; 22.3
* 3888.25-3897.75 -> 0.9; 21.2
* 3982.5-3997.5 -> 0.2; 23.2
